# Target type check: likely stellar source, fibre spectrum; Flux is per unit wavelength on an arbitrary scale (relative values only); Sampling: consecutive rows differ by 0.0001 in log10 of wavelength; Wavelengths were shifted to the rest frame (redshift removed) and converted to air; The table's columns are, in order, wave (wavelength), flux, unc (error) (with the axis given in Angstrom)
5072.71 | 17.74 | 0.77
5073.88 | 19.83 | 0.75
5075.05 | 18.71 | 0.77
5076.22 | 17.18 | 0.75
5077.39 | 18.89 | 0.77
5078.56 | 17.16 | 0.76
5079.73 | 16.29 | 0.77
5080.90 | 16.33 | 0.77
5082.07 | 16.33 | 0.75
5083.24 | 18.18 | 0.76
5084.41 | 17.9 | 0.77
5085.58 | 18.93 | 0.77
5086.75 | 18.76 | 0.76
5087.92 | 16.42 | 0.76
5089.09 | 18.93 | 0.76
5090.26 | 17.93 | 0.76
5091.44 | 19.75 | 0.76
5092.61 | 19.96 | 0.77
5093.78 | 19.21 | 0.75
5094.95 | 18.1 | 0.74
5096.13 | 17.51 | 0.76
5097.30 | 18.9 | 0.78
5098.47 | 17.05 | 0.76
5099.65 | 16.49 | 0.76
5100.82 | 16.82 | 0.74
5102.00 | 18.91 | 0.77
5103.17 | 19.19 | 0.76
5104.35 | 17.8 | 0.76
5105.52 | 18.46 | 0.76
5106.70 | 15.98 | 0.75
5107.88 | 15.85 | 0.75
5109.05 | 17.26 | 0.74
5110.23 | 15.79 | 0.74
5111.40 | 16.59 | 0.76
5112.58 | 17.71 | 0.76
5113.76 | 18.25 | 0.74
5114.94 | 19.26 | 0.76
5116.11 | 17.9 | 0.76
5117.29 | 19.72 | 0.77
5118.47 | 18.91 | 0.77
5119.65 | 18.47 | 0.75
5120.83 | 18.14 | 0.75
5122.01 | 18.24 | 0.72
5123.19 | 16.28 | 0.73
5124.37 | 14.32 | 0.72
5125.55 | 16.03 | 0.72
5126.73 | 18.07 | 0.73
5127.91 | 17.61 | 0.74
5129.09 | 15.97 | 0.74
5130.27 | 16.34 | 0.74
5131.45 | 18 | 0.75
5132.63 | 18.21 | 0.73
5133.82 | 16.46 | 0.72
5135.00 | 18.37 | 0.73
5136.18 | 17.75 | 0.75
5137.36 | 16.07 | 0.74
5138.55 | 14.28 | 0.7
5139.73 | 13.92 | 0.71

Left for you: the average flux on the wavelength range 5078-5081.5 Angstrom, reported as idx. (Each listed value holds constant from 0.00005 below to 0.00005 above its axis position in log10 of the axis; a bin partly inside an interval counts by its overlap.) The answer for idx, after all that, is 16.6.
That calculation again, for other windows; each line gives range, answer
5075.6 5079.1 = 17.7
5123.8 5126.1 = 15.2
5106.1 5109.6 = 16.3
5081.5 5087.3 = 18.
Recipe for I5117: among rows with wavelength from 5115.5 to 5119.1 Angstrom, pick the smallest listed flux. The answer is 17.9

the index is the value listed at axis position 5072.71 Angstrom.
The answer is 17.74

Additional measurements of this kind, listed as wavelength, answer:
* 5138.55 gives 14.28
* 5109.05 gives 17.26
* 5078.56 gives 17.16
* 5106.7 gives 15.98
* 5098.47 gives 17.05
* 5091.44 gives 19.75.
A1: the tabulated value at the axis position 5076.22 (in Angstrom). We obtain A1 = 17.18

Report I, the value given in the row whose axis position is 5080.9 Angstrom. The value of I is 16.33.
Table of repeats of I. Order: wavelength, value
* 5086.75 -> 18.76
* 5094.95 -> 18.1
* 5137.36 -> 16.07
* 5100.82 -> 16.82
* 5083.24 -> 18.18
